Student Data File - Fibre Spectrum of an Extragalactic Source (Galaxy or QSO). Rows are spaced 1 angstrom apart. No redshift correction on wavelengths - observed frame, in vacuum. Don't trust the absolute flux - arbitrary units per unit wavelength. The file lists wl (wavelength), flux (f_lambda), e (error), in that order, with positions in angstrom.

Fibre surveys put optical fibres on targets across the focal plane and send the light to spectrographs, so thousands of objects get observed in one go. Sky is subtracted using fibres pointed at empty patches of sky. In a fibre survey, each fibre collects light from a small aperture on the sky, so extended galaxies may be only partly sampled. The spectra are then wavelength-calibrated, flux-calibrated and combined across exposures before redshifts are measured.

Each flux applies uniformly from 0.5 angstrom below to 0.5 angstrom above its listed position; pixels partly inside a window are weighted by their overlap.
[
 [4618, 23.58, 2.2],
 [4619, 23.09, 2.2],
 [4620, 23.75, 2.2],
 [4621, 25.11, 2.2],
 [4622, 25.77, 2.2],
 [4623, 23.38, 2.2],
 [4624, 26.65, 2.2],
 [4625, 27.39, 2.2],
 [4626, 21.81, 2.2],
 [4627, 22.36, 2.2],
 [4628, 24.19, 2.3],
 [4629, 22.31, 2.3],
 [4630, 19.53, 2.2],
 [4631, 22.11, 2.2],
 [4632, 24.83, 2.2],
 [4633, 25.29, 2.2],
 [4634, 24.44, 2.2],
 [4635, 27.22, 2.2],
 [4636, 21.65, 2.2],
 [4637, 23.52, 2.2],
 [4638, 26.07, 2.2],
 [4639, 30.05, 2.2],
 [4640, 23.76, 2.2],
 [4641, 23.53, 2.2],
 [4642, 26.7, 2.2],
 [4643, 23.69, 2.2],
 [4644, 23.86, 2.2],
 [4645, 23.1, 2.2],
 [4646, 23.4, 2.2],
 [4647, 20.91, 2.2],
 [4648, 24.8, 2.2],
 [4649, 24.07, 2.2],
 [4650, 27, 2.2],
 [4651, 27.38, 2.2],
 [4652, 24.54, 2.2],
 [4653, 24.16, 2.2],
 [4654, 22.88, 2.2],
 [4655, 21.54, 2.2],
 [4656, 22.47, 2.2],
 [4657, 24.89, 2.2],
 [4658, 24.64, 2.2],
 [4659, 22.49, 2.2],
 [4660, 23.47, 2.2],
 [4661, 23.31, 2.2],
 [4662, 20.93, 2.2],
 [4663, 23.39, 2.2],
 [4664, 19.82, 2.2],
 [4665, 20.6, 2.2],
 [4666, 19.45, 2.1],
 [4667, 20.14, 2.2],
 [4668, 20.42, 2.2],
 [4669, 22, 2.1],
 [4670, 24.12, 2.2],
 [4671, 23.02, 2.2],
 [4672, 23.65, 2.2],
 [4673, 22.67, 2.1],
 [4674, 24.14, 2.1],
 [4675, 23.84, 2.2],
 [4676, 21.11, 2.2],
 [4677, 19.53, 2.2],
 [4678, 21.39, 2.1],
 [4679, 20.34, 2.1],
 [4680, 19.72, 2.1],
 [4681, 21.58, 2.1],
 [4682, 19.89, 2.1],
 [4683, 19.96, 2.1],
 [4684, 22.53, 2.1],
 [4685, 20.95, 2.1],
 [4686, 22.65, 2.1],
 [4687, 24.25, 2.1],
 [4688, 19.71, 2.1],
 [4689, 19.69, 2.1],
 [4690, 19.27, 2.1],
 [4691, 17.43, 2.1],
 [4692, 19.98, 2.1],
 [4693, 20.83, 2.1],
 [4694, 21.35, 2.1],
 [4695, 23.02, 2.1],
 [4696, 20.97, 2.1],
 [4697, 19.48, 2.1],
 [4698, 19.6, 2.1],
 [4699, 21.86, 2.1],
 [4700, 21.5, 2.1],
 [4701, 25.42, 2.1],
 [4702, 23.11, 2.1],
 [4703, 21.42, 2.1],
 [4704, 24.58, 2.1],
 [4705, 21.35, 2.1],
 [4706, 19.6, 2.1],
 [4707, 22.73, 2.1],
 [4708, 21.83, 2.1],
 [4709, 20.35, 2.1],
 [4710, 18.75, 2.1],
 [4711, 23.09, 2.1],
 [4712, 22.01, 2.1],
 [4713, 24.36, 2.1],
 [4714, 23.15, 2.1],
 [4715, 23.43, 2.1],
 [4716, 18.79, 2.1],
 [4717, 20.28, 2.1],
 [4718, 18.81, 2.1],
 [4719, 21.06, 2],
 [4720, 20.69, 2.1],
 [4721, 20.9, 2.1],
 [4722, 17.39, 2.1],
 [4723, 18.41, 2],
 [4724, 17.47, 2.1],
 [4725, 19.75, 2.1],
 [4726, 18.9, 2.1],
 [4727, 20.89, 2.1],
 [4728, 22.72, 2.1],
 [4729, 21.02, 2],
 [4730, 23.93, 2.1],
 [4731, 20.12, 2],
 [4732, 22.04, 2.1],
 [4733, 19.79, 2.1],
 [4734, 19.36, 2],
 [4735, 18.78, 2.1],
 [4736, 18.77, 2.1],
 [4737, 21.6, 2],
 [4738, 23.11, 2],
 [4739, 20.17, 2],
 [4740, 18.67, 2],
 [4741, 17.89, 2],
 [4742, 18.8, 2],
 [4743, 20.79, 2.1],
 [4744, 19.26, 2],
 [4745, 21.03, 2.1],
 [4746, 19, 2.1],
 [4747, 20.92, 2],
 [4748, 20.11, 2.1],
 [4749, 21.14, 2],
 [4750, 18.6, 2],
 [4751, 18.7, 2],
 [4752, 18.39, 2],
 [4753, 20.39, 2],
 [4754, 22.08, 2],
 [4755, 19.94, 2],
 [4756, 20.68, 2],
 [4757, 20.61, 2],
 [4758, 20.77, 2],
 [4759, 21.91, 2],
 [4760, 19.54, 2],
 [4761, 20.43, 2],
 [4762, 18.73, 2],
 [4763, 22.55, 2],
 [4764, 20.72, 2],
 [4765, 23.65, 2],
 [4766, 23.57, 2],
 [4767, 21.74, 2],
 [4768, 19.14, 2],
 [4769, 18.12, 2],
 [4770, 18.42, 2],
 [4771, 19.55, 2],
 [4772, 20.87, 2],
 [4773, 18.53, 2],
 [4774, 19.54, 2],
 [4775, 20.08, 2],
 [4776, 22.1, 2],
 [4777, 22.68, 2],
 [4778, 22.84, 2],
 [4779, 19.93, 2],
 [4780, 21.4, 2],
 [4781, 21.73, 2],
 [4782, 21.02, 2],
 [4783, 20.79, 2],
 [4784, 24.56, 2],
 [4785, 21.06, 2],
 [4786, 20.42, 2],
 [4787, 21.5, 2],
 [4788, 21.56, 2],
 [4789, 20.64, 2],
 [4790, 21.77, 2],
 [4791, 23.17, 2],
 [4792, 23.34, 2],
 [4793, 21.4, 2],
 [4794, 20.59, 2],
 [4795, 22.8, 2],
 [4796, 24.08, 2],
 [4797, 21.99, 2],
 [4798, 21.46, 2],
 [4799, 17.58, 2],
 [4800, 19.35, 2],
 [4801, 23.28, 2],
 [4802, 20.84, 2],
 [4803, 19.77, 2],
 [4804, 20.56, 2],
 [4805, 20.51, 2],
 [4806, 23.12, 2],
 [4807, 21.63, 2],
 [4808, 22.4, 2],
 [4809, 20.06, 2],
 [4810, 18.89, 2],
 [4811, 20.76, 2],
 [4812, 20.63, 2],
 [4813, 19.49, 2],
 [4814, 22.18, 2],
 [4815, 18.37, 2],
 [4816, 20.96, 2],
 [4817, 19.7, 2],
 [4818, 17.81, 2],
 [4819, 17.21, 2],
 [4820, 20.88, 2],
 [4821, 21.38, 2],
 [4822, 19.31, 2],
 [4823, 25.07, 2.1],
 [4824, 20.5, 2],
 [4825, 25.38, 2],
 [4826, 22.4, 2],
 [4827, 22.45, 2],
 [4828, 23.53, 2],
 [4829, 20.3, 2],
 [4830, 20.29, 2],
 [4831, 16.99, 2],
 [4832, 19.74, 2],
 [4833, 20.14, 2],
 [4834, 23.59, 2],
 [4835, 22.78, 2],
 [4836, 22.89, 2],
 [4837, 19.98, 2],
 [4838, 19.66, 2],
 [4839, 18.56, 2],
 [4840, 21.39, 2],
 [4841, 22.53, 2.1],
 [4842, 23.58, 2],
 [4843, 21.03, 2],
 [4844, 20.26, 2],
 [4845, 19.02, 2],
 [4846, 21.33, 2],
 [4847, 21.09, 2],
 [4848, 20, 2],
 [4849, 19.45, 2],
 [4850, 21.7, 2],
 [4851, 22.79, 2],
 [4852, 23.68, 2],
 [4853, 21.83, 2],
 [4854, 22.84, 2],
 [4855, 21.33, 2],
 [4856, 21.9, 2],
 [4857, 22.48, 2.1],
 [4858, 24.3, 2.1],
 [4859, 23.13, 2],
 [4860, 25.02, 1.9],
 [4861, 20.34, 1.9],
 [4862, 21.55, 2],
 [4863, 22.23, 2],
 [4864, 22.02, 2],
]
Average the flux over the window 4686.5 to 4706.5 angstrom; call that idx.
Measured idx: 21.2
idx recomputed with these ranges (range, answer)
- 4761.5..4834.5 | 21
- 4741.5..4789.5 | 20.6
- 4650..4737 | 21.5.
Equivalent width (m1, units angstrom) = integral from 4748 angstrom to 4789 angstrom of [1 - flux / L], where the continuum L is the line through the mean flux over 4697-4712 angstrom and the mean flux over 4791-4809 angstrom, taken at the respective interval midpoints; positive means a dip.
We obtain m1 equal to 1.5 angstrom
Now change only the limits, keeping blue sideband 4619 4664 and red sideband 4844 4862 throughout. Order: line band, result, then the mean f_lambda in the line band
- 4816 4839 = 1.2 angstrom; 20.9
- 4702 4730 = 2.7 angstrom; 21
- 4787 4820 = 2.2 angstrom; 20.9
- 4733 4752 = 2.6 angstrom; 19.8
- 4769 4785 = 1.2 angstrom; 20.9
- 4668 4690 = 1.8 angstrom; 21.7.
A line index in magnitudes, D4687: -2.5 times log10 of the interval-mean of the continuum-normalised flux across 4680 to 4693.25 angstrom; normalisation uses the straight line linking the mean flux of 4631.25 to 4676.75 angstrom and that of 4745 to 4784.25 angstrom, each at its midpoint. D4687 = 0.10 mag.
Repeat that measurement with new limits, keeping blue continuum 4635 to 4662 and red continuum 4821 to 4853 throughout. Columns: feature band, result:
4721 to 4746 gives 0.14 mag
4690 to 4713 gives 0.10 mag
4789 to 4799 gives 0.00 mag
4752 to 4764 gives 0.10 mag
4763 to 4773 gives 0.09 mag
